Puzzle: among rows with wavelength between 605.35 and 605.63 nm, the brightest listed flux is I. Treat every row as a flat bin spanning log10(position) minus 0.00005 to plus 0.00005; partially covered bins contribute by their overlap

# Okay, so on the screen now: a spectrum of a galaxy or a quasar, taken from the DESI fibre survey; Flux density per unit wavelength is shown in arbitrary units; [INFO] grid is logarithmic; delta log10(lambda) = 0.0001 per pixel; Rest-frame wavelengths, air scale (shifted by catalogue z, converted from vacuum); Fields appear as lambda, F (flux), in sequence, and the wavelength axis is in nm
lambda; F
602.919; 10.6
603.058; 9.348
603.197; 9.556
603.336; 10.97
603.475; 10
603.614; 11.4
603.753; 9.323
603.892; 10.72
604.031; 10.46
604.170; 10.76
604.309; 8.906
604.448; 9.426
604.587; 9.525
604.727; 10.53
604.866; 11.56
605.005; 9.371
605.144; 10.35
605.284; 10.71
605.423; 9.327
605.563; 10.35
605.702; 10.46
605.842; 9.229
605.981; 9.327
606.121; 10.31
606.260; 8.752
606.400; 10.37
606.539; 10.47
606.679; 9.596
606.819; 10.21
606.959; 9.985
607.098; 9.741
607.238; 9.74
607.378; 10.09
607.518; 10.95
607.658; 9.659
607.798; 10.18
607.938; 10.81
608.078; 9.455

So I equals 10.35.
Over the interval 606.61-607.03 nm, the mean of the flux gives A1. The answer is 9.94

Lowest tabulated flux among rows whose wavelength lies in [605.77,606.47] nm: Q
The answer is 8.752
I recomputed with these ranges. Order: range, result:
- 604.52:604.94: 11.56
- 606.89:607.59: 10.95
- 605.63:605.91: 10.46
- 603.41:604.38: 11.4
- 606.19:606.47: 10.37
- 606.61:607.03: 10.21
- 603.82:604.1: 10.72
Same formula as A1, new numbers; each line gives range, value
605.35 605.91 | 9.84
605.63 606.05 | 9.69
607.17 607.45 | 9.91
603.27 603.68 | 10.8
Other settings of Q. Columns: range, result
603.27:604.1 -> 9.323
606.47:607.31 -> 9.596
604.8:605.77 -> 9.327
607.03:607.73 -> 9.659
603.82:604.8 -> 8.906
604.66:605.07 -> 9.371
